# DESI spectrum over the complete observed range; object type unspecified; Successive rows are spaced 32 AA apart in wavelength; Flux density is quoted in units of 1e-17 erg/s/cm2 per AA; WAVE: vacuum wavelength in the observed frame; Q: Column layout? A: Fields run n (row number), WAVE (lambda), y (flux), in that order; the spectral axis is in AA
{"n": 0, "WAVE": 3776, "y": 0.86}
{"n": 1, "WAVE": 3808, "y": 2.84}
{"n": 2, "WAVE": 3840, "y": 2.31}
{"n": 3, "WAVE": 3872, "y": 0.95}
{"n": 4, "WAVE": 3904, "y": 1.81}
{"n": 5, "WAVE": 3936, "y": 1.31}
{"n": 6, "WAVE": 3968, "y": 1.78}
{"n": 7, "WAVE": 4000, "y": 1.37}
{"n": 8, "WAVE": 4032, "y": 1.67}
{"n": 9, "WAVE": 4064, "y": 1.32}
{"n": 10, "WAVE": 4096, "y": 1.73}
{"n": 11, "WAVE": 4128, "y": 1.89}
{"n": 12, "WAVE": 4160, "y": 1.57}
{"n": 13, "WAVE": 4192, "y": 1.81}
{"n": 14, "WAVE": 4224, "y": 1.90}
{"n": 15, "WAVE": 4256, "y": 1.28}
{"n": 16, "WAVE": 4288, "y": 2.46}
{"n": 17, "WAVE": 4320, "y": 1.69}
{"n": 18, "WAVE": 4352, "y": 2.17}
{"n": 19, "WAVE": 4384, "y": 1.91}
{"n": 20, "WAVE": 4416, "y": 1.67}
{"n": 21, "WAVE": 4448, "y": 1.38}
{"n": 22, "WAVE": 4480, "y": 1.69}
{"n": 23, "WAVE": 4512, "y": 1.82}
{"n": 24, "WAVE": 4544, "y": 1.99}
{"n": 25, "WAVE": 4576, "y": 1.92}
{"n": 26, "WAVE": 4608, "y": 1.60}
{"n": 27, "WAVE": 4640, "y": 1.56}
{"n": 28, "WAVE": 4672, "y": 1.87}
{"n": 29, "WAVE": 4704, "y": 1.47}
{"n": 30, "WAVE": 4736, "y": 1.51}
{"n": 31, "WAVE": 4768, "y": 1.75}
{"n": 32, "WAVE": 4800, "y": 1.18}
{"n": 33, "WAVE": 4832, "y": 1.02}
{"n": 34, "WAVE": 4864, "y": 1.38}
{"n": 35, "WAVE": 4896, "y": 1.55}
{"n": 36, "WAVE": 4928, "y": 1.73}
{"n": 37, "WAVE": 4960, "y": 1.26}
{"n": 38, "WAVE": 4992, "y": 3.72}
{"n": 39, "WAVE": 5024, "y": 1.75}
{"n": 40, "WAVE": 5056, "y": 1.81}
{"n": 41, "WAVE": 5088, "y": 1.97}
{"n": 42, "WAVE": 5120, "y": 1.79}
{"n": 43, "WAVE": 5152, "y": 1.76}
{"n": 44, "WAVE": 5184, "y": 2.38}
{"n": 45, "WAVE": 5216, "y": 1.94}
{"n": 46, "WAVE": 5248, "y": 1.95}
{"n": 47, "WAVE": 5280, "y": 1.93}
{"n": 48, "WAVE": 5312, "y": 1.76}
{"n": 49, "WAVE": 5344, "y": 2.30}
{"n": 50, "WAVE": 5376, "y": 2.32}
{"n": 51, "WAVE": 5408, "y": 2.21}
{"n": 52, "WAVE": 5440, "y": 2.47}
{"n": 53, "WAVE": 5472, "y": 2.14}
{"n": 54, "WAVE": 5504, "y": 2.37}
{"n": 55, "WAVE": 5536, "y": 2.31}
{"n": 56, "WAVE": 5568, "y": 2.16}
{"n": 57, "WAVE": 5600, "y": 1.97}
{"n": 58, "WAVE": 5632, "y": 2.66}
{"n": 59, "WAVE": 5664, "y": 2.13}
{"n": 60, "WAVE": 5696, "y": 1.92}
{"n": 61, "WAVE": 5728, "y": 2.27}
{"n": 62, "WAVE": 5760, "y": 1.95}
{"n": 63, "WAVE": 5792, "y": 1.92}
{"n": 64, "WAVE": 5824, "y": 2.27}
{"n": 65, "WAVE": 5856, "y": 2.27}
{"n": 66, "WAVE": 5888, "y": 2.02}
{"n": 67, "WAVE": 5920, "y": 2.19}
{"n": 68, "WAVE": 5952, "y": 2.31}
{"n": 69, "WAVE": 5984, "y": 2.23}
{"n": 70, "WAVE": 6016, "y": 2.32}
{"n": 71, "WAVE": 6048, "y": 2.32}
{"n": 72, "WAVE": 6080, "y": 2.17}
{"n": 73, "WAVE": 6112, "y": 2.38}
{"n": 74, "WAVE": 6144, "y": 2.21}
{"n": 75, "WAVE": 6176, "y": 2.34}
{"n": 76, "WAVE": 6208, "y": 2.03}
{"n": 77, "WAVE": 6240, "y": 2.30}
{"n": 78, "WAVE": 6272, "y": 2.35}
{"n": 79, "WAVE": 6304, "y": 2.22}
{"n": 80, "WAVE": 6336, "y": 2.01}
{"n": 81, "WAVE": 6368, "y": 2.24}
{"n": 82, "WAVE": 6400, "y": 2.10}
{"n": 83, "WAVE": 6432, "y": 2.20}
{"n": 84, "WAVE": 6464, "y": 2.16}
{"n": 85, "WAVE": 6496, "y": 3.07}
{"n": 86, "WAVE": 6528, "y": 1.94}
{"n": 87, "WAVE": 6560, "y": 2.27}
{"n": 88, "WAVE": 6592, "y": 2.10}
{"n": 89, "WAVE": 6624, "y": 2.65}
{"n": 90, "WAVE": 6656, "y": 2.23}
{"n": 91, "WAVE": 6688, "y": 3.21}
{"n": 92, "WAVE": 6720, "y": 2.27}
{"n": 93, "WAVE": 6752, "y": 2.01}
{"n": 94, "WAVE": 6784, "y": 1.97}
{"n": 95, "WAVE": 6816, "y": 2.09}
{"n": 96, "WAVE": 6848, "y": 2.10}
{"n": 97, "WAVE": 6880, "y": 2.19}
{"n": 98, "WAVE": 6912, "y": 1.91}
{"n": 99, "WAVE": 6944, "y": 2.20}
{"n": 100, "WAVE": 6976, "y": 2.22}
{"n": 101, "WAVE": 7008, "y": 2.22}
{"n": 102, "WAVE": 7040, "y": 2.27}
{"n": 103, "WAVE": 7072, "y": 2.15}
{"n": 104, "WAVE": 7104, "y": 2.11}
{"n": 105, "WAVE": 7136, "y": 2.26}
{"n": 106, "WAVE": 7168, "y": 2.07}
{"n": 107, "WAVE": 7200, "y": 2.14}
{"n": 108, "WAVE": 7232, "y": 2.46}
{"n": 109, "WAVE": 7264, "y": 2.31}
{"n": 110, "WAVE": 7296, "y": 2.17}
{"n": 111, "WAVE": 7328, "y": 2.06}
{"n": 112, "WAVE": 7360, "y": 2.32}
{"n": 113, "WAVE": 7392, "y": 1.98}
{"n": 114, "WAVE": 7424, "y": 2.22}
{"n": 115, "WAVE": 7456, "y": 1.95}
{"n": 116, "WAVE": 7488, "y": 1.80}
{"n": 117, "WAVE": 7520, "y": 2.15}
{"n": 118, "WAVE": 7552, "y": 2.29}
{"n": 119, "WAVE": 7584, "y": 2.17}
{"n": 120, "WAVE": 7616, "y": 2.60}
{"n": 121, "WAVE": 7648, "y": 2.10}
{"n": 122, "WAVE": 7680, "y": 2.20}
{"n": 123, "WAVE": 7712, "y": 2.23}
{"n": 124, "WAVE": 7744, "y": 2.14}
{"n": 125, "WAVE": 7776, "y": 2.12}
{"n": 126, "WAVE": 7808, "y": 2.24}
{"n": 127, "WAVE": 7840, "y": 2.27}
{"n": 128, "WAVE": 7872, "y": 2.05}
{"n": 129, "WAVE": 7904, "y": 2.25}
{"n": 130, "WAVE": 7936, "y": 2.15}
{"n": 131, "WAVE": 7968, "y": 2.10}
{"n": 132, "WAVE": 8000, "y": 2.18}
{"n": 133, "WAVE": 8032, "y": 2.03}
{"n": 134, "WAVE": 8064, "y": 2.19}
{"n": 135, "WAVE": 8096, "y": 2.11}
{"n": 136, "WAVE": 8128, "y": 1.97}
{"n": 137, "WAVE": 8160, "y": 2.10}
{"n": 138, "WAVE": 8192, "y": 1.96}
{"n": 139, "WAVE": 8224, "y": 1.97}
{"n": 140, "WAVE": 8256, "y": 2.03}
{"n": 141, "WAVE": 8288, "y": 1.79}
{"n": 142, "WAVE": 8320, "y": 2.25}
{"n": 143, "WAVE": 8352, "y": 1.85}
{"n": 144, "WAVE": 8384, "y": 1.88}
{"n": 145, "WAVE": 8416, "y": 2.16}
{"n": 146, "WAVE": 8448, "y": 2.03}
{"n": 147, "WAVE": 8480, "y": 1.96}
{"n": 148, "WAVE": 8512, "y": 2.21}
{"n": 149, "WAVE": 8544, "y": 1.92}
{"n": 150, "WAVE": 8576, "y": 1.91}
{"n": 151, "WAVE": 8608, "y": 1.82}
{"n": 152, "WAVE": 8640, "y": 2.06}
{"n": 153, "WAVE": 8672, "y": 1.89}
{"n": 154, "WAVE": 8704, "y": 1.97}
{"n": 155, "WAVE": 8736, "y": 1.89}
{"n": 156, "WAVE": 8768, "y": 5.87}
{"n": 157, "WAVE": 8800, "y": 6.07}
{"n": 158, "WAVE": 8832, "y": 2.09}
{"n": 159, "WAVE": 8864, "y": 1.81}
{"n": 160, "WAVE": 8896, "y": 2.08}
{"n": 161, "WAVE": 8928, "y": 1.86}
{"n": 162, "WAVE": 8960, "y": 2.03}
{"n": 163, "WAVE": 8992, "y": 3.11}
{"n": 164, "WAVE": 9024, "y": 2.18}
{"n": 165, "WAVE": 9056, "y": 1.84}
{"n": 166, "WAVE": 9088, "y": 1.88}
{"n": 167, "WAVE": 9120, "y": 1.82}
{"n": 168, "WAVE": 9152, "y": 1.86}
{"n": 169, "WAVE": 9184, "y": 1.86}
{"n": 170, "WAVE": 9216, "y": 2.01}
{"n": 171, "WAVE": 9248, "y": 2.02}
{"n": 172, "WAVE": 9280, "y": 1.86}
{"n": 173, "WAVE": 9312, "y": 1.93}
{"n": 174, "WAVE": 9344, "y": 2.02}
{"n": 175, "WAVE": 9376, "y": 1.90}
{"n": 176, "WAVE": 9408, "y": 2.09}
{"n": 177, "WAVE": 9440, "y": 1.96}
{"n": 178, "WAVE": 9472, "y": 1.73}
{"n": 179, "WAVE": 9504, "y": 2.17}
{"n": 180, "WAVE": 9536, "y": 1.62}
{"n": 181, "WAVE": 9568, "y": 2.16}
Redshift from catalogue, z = 0.34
